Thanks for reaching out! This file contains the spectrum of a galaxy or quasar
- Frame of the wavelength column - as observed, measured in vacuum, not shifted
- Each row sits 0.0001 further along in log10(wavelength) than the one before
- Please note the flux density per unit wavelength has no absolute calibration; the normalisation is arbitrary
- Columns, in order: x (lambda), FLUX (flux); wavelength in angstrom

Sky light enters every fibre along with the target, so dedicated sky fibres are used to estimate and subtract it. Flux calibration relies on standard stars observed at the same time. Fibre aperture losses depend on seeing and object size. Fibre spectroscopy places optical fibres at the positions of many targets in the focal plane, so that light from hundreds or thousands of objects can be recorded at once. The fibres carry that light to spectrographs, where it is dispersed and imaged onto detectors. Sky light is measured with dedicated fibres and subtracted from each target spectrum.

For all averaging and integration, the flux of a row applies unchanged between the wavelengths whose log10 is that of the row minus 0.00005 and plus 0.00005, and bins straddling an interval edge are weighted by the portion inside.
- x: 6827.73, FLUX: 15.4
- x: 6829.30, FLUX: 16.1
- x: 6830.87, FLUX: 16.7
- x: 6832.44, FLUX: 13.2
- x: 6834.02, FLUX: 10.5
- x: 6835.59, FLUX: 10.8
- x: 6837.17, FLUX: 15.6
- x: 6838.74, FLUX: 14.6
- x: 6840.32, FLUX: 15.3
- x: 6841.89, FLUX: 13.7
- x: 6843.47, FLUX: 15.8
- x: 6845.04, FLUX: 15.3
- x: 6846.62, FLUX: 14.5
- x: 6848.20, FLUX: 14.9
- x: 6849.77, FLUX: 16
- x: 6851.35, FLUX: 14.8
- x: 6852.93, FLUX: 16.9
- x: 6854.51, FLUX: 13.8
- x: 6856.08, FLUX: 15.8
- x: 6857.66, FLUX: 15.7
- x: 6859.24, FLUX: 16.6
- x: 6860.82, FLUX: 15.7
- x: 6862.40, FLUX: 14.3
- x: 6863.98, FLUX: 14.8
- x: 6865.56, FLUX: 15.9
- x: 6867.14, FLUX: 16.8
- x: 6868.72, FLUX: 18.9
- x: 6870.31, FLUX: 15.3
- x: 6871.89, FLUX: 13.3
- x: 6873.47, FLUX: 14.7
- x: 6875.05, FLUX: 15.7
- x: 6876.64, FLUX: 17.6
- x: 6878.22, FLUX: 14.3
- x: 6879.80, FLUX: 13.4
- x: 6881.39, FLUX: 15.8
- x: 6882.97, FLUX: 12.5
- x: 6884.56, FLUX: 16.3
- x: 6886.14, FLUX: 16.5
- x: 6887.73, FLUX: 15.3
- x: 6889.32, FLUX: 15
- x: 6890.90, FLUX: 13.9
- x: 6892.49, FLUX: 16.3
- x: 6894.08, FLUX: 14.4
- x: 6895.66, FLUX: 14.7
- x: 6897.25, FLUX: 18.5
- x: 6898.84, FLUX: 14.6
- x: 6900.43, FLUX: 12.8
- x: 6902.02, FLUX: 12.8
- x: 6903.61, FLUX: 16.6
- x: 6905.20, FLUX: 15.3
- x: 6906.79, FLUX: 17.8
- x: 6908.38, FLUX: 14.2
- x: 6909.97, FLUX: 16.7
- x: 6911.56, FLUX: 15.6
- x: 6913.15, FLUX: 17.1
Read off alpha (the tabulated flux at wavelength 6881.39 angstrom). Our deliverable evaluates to 15.8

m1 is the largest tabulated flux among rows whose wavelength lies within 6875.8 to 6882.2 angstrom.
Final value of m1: 17.6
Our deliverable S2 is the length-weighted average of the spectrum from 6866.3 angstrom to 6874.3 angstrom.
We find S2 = 15.8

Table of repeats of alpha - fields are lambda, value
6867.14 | 16.8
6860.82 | 15.7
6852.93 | 16.9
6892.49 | 16.3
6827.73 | 15.4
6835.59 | 10.8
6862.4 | 14.3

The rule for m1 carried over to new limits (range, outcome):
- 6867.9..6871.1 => 18.9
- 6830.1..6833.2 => 16.7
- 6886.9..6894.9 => 16.3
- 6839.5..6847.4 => 15.8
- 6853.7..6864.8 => 16.6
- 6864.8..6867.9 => 16.8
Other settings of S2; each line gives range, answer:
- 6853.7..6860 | 15.5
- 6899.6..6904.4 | 14.1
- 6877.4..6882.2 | 14.5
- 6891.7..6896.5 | 15.2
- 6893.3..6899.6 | 15.6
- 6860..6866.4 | 15.2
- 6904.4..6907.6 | 16.5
